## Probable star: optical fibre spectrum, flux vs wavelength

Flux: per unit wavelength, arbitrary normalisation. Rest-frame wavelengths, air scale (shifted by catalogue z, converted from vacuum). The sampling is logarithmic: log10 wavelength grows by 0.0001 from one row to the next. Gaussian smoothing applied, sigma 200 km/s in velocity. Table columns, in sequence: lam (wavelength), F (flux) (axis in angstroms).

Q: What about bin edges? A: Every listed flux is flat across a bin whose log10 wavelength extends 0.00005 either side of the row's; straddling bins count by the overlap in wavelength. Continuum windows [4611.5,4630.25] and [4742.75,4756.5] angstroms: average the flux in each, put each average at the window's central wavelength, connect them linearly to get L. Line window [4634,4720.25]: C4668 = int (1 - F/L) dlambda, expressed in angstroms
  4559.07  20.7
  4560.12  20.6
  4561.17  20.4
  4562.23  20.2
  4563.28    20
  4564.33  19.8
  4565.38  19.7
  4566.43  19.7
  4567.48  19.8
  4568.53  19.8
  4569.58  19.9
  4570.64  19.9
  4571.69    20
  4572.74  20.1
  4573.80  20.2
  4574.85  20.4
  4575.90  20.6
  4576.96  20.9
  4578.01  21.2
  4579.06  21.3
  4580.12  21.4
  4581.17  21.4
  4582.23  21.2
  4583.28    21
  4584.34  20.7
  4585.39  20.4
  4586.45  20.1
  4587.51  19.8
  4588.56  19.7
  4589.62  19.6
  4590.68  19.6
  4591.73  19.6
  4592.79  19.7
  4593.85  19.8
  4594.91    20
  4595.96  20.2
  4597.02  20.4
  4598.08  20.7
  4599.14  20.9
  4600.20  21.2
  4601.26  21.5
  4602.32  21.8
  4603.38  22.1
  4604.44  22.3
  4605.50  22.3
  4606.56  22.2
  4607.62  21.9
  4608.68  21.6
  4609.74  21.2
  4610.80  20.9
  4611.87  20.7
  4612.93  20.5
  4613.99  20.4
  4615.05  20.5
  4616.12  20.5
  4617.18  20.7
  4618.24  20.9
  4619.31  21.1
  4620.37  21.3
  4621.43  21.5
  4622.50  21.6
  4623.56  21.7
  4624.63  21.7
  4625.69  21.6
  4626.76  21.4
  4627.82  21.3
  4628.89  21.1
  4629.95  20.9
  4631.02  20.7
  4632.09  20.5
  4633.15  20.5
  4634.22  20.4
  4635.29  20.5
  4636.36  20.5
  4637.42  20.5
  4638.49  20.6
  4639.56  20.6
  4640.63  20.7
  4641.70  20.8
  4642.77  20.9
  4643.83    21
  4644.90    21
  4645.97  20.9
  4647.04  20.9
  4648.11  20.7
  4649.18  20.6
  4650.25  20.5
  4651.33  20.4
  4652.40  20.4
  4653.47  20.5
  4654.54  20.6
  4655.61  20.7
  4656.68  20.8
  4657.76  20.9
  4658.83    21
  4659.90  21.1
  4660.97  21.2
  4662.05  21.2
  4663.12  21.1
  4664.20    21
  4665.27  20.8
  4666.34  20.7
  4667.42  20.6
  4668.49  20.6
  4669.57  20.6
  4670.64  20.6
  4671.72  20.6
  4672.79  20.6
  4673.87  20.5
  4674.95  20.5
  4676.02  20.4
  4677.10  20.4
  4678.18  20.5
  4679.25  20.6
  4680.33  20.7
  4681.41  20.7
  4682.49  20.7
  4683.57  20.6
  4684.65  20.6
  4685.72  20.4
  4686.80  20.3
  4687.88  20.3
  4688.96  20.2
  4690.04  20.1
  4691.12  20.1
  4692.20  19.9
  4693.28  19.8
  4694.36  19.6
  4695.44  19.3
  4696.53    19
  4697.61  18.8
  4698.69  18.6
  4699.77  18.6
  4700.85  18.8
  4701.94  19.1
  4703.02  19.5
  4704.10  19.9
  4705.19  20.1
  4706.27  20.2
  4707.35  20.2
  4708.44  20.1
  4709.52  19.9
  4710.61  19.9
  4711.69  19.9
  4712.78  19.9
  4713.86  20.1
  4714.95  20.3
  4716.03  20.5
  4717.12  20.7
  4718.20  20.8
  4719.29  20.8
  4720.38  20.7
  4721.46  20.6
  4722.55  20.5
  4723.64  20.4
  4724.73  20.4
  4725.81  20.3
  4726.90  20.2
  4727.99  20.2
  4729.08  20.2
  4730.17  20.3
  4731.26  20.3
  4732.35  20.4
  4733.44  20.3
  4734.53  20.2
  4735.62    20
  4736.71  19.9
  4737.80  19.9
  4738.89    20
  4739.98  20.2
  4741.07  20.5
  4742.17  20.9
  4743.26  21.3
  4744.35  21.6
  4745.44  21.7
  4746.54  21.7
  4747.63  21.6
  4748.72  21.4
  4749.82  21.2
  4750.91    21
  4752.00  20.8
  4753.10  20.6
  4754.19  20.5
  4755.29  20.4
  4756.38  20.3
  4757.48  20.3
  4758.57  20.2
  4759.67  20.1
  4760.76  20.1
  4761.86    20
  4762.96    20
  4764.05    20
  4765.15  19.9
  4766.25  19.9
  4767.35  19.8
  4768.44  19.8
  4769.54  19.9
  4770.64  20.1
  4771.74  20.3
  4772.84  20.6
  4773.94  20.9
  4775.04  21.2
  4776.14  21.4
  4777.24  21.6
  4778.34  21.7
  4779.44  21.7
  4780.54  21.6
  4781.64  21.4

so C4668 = 3.0 angstroms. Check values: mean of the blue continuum 21.1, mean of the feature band 20.4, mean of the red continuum 21.1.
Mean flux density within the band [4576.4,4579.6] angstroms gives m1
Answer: 21.1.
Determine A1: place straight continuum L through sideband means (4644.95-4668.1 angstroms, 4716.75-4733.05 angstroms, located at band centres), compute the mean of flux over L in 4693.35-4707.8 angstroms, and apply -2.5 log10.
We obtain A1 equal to 0.07 mag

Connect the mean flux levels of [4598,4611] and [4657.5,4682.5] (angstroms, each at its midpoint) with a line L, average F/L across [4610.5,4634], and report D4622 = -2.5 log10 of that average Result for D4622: 0.021 mag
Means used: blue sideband 21.6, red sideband 20.7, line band 21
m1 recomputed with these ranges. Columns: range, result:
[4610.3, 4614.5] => 20.6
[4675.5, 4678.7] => 20.4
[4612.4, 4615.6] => 20.5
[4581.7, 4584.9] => 21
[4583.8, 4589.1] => 20.1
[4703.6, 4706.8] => 20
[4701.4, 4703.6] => 19.4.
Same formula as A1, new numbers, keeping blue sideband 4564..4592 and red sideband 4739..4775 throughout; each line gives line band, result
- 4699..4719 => 0.03 mag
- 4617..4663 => -0.03 mag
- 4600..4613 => -0.06 mag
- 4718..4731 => 0.00 mag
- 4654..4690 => -0.01 mag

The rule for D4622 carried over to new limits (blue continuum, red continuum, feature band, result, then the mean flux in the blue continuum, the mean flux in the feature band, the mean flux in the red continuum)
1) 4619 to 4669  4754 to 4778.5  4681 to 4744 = 0.03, 20.9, 20.1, 20.4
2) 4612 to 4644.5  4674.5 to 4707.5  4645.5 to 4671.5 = -0.02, 20.9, 20.8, 19.9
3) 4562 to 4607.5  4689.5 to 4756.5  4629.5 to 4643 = -0.01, 20.6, 20.6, 20.2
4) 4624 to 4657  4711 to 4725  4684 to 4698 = 0.04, 20.8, 19.9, 20.4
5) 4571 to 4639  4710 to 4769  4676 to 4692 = 0.01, 20.8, 20.4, 20.4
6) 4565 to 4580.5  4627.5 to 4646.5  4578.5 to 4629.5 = -0.02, 20.3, 20.9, 20.7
